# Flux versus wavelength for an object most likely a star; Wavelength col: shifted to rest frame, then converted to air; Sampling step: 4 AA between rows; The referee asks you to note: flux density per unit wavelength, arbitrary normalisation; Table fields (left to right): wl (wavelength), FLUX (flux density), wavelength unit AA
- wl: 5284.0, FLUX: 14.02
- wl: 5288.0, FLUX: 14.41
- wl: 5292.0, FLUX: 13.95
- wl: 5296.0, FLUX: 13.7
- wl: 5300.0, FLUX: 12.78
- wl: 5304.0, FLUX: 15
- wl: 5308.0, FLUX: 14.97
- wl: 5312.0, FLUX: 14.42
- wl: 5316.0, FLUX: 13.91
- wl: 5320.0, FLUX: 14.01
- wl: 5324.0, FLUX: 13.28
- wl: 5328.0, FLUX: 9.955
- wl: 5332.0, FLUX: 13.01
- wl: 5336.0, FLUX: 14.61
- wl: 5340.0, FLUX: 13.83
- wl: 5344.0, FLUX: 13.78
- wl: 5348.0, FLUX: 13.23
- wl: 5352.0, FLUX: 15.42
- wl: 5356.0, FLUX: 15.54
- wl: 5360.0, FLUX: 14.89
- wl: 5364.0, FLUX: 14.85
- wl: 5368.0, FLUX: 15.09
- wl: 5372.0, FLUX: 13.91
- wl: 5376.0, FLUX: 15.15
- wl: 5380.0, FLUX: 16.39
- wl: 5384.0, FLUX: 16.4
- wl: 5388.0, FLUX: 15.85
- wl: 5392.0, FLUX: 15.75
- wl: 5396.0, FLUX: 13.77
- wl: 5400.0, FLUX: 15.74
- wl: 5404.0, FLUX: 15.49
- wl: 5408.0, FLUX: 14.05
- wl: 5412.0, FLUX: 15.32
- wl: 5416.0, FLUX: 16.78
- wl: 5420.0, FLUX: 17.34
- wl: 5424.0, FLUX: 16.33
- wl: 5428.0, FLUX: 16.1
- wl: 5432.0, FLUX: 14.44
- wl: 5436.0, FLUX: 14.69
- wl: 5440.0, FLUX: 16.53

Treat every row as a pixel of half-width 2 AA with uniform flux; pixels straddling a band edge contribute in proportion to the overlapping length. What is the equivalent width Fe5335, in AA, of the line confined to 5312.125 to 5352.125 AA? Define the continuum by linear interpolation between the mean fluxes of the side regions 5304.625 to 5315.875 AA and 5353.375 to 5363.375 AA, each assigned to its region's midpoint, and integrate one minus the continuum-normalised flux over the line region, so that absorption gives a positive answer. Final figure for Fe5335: 3.8 AA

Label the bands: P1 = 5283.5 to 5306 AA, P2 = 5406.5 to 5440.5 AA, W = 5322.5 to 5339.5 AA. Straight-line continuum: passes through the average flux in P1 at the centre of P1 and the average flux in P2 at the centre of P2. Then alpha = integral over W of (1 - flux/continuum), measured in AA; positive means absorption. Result 2.0 AA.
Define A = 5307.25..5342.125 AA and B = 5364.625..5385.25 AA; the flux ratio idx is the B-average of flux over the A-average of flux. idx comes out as 1.1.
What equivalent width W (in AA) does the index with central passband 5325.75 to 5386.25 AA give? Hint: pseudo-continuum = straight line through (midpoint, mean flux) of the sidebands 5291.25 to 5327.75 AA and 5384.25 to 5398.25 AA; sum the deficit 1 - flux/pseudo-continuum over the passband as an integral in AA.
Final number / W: 1.1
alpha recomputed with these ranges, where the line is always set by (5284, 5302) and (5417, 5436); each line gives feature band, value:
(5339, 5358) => 0.4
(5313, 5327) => 0.7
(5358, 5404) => -0.2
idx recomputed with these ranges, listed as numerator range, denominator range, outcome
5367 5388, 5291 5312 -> 1.09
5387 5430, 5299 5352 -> 1.15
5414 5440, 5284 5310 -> 1.13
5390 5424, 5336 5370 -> 1.07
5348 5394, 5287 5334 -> 1.12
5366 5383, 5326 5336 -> 1.26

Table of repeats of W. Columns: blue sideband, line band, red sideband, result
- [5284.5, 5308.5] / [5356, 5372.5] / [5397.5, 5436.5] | 0.1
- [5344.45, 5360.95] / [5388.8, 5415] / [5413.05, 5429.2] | 1.5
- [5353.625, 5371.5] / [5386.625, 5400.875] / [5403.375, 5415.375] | -0.1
